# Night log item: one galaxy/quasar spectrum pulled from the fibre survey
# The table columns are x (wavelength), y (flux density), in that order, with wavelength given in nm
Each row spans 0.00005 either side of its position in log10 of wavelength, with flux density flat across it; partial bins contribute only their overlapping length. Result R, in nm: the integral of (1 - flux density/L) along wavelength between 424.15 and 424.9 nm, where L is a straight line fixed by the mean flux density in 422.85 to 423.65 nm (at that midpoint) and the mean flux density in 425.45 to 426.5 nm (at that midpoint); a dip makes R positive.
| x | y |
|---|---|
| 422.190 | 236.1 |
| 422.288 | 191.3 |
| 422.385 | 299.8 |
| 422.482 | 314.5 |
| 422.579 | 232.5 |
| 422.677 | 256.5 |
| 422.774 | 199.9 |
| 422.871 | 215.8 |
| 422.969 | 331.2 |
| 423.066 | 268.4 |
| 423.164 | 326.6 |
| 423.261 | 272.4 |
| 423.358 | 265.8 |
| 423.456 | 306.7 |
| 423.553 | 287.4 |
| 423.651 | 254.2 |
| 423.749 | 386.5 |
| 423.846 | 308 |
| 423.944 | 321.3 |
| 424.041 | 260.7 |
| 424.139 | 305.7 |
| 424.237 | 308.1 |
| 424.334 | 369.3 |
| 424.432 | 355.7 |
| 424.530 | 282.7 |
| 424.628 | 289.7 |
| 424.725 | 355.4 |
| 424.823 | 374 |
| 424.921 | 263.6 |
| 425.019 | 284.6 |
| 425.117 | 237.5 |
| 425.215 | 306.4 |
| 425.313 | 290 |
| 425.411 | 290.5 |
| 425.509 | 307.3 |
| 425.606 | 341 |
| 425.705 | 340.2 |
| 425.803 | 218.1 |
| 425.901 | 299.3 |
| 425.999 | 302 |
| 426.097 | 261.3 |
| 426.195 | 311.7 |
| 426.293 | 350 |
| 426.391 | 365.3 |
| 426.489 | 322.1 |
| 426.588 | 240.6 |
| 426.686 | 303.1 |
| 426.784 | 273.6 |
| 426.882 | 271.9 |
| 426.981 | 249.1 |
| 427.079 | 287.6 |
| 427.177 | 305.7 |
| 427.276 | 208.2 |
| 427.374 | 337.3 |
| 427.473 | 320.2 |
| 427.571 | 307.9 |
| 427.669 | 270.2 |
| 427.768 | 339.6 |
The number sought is -0.08 nm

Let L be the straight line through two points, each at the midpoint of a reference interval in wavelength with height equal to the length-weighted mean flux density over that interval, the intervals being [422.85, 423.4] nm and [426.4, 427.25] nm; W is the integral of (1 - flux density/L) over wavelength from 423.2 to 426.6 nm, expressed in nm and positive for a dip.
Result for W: -0.25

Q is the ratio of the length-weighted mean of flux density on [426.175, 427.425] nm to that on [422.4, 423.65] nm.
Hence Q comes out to 1.1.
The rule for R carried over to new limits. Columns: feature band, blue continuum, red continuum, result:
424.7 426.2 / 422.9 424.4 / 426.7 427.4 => -0.04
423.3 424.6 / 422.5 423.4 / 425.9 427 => -0.16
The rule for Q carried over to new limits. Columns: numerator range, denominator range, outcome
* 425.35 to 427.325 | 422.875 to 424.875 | 0.95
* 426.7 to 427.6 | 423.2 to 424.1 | 0.96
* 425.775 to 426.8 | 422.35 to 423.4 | 1.10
